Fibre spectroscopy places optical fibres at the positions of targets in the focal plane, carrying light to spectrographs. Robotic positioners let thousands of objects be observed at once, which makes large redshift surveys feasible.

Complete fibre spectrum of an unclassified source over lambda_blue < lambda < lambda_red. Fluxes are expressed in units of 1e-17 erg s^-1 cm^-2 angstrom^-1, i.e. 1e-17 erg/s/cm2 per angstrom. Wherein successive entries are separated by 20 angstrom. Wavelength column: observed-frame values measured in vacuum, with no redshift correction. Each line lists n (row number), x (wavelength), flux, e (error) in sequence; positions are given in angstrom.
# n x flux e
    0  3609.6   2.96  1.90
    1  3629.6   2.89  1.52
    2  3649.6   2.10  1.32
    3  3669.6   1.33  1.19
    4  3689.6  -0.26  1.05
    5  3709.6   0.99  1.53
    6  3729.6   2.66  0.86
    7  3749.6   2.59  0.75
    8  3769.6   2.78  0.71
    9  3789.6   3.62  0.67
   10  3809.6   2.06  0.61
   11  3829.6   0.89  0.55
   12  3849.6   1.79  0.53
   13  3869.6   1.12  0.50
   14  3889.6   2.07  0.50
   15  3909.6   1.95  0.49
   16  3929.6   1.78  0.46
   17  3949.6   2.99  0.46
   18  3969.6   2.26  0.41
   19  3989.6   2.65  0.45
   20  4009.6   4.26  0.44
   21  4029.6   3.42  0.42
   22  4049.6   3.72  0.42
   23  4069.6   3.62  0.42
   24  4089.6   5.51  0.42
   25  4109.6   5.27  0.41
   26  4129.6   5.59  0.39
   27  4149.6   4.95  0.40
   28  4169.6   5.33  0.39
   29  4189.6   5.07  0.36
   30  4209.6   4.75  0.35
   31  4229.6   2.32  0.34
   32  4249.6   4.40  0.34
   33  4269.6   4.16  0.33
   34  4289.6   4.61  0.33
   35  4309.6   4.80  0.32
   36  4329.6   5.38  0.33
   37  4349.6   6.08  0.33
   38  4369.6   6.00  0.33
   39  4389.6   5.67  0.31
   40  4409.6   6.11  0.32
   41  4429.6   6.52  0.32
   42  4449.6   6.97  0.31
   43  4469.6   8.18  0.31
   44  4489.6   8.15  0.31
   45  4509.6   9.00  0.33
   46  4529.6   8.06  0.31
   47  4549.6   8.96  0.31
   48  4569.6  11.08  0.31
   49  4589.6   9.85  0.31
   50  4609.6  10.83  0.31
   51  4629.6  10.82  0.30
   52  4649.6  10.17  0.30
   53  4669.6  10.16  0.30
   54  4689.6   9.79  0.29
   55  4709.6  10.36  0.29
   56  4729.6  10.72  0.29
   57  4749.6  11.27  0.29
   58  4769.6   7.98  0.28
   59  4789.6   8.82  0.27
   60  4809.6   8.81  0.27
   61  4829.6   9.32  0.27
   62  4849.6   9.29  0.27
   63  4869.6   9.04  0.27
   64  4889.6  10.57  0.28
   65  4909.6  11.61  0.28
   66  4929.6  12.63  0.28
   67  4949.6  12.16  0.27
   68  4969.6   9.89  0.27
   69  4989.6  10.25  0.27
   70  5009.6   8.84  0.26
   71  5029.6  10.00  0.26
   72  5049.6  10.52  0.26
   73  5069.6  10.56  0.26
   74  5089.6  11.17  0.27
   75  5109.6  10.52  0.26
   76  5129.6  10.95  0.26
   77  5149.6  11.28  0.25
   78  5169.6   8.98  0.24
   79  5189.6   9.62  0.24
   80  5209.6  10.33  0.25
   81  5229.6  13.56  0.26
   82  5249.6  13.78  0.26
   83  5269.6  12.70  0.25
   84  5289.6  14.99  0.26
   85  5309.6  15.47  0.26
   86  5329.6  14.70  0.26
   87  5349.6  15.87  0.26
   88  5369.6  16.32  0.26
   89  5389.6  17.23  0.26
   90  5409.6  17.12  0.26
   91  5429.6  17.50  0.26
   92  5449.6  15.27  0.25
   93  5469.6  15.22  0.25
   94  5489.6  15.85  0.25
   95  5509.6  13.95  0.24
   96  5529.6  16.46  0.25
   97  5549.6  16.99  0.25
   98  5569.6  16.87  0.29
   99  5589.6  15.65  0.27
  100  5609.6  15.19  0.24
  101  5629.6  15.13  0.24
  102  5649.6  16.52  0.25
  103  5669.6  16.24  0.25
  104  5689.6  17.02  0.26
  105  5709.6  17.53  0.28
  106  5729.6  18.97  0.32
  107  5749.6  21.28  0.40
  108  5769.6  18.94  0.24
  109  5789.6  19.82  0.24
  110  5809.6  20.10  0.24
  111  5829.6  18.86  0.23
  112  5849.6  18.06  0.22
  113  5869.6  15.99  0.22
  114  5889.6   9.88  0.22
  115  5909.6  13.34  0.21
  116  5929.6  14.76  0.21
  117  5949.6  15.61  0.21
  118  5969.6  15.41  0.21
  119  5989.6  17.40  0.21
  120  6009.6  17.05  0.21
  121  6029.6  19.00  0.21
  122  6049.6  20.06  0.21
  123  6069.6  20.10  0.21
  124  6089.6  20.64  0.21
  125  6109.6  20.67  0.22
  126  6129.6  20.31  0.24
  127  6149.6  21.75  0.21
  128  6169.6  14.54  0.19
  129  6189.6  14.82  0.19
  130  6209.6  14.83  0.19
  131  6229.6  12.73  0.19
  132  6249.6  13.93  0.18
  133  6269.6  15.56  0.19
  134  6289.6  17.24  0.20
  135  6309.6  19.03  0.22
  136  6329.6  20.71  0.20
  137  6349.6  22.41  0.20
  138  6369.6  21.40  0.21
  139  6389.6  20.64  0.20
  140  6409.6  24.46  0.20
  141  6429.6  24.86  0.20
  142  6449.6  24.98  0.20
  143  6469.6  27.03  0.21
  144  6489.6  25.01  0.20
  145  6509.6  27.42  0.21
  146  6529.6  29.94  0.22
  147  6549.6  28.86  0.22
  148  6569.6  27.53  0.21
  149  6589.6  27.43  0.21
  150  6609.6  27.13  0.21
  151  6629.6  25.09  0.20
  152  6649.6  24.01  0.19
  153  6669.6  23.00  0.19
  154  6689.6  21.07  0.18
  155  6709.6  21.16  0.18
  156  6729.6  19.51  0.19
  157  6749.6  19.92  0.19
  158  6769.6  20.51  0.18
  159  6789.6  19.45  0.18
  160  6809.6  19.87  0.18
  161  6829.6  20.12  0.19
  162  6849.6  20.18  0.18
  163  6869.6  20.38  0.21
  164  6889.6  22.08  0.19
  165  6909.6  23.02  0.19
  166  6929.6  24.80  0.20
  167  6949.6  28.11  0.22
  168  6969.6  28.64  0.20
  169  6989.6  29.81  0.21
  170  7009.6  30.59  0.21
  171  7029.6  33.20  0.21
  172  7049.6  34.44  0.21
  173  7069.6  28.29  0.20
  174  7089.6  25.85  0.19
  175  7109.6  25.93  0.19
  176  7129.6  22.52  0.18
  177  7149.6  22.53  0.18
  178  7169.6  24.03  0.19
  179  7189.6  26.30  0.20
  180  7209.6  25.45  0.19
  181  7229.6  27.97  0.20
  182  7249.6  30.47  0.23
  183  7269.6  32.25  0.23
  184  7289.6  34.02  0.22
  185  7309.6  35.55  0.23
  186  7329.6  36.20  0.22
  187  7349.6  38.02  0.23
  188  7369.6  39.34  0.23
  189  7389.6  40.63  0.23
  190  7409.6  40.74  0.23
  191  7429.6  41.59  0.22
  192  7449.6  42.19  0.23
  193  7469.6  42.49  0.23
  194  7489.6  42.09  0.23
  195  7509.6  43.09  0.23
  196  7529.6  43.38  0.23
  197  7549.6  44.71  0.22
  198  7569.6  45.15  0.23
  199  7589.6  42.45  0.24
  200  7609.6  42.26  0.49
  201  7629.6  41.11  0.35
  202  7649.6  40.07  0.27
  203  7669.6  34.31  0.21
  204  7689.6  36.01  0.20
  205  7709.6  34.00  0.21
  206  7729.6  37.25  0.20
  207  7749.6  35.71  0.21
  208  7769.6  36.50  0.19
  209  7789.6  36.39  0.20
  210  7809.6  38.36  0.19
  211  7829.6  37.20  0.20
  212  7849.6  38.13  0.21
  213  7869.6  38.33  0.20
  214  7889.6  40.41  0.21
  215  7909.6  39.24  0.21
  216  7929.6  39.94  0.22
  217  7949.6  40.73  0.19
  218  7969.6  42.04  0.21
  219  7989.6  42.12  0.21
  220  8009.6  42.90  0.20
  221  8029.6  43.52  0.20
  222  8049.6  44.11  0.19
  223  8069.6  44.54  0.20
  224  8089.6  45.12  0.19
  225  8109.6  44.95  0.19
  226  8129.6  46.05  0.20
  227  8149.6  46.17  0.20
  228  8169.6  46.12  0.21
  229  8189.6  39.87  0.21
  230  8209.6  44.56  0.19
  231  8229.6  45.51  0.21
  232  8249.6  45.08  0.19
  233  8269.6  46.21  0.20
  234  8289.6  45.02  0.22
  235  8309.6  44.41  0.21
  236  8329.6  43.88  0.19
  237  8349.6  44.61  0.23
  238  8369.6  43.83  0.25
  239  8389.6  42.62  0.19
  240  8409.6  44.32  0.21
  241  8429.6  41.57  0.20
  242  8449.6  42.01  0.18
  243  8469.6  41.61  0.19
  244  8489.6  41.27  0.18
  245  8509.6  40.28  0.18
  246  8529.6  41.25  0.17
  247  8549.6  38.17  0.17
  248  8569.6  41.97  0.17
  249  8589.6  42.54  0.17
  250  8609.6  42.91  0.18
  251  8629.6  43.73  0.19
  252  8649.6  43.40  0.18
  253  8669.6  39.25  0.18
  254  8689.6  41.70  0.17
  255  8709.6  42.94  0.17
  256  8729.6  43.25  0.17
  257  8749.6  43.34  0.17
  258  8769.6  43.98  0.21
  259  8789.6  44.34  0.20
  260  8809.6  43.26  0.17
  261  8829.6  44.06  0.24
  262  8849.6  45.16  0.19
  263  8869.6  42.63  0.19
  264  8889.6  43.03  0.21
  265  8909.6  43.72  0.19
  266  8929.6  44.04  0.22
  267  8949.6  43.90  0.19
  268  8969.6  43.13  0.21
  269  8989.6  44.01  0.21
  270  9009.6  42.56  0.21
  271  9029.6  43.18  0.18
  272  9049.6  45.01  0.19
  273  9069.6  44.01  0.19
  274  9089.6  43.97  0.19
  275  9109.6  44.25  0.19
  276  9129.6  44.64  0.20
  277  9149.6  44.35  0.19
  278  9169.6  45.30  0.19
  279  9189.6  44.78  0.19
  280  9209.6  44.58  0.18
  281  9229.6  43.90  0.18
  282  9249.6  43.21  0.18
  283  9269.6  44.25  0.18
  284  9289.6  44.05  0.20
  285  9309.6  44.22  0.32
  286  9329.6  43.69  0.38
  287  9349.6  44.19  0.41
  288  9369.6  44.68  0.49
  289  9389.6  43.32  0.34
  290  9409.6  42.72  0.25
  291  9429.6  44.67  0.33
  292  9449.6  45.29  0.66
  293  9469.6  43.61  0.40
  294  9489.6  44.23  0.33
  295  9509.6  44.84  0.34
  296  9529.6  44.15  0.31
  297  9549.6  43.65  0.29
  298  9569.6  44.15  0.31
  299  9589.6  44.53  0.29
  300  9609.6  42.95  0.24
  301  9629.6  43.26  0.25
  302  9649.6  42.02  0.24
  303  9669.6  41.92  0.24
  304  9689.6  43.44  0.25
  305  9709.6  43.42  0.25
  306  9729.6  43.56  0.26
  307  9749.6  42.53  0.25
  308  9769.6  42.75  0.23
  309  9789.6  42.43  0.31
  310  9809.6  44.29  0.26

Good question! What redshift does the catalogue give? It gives 0.000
